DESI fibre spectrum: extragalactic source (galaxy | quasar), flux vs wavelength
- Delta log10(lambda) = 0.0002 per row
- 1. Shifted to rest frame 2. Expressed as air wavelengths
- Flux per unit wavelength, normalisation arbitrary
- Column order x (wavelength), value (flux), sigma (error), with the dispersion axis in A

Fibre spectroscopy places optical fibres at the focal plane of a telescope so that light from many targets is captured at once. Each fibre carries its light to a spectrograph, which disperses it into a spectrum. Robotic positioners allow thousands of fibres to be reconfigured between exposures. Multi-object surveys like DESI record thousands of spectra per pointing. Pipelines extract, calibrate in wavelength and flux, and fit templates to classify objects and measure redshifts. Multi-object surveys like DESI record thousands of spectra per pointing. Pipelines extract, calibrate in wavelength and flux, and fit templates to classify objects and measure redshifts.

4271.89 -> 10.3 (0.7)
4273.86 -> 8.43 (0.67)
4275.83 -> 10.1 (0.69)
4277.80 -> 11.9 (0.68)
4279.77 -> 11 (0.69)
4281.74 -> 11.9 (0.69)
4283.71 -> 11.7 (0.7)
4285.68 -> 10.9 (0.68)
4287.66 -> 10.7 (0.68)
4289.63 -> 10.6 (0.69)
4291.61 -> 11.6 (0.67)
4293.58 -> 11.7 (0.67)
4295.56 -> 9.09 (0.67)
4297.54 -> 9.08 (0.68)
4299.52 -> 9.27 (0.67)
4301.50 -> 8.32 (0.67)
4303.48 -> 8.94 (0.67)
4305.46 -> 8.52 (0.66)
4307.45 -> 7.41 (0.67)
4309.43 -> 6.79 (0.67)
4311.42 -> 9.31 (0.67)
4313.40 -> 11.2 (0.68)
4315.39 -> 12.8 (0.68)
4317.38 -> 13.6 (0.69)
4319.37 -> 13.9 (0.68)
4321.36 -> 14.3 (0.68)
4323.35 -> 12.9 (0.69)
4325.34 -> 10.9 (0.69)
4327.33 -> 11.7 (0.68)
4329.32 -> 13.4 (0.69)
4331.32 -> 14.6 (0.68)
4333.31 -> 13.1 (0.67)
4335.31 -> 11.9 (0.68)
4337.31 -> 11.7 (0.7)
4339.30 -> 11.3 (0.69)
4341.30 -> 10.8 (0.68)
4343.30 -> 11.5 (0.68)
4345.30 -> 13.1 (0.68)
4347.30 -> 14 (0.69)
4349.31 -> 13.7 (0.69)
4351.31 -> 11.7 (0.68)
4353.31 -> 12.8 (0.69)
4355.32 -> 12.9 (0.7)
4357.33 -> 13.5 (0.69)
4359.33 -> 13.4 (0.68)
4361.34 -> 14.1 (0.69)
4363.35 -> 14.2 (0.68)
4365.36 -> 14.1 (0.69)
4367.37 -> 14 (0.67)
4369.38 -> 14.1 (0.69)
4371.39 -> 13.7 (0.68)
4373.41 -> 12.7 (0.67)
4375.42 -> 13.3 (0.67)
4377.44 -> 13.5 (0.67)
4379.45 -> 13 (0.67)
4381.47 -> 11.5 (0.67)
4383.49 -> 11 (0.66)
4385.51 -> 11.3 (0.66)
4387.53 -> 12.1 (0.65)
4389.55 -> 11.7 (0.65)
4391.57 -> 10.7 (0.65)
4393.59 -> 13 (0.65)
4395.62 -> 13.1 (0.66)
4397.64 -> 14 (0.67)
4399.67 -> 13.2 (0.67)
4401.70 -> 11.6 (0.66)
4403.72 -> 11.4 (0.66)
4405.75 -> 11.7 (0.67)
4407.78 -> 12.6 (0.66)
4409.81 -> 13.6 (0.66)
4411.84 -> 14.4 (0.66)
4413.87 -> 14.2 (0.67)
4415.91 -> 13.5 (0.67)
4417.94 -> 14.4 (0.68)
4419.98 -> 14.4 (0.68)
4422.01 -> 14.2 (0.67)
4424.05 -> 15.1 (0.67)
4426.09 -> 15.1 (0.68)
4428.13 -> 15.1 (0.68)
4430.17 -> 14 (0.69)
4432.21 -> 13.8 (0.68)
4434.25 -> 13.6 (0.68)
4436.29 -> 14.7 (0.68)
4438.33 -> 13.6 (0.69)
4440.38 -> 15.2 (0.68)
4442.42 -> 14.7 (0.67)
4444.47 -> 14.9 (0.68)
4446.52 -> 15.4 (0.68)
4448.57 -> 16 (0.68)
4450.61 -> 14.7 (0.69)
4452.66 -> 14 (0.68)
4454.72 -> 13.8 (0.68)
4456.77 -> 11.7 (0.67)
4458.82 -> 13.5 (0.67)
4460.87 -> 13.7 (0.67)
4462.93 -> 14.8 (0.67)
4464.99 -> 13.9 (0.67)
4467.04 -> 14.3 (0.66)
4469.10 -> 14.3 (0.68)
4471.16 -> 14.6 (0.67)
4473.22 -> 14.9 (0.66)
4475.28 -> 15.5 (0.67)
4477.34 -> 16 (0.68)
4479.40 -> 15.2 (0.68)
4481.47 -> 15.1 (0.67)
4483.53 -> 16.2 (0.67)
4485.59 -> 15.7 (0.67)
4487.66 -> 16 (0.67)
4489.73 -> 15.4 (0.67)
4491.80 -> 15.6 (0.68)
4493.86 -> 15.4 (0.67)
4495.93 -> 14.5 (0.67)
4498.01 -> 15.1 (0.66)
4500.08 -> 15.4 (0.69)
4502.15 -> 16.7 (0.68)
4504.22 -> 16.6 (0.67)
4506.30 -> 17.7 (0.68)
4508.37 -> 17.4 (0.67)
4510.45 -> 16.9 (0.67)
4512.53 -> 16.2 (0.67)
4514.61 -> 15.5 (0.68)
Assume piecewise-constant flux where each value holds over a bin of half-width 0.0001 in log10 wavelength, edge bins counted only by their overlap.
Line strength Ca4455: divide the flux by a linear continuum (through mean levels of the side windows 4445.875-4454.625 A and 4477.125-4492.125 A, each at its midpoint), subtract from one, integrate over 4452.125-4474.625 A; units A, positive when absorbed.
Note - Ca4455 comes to 1.8 A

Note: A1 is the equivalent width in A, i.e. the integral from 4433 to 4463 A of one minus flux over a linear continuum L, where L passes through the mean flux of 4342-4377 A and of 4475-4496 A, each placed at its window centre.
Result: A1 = 1.3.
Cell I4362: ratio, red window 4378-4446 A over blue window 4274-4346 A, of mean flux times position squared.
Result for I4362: 1.26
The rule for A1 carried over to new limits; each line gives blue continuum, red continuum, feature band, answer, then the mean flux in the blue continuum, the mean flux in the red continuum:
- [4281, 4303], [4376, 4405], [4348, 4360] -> -1.5 A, 10.4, 12.2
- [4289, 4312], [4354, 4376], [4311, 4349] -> -4.5 A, 9.19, 13.6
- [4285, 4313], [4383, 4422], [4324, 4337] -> -2.6 A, 9.46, 12.8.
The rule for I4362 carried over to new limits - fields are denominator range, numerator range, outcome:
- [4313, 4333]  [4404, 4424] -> 1.10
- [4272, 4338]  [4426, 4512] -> 1.47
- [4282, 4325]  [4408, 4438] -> 1.41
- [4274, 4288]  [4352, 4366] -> 1.27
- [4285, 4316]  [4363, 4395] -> 1.36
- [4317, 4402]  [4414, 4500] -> 1.20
